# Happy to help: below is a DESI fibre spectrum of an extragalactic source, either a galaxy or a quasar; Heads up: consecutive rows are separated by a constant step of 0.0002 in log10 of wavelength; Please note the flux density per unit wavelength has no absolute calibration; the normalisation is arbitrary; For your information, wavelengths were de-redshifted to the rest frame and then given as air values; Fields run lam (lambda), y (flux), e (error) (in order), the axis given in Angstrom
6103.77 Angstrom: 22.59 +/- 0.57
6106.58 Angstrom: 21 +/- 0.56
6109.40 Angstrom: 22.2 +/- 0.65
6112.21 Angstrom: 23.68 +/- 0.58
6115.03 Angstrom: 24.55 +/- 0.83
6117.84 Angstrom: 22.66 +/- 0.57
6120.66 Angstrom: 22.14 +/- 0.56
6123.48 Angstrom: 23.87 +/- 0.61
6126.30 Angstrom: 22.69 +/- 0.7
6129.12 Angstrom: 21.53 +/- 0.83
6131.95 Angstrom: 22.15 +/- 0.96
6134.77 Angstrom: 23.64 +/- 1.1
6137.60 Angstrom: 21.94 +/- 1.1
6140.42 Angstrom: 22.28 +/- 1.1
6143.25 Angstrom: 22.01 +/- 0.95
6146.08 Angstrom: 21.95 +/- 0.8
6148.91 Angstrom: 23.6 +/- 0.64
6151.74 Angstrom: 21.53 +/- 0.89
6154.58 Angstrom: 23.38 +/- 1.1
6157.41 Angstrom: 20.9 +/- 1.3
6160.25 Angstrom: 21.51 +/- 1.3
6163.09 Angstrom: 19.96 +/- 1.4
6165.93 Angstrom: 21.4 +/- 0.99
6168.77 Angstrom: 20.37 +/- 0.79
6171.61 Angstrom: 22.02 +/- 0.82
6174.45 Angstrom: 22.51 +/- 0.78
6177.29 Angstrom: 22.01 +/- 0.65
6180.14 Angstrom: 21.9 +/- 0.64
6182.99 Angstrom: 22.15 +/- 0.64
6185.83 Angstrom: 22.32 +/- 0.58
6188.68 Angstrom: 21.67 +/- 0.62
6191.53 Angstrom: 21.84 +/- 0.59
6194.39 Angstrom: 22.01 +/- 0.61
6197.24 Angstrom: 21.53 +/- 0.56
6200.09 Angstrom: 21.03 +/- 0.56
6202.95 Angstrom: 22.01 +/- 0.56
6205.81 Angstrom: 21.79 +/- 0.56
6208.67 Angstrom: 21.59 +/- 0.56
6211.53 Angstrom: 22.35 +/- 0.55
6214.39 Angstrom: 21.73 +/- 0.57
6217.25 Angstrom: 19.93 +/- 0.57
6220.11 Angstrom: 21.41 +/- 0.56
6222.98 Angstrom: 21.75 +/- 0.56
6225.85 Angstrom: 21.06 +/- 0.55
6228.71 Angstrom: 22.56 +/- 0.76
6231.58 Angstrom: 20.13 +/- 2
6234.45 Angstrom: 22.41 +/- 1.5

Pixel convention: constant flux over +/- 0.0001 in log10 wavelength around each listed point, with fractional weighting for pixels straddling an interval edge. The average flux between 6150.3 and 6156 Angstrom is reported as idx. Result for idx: 22.5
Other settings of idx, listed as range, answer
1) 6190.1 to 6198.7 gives 21.8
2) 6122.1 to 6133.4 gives 22.6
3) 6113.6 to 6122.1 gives 23.1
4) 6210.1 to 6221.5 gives 21.4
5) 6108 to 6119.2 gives 23.3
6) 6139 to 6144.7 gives 22.2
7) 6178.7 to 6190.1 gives 22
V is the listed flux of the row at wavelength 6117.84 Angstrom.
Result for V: 22.66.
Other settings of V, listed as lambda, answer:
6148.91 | 23.6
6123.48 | 23.87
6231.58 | 20.13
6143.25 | 22.01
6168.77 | 20.37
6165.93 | 21.4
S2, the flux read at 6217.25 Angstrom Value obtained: 19.93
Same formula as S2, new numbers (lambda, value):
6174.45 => 22.51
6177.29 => 22.01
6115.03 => 24.55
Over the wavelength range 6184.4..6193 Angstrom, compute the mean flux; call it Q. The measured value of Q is 21.9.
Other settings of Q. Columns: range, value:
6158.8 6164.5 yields 20.7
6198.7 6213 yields 21.7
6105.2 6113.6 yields 22.3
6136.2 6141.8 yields 22.1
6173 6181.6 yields 22.1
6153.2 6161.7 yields 21.9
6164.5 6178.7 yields 21.7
